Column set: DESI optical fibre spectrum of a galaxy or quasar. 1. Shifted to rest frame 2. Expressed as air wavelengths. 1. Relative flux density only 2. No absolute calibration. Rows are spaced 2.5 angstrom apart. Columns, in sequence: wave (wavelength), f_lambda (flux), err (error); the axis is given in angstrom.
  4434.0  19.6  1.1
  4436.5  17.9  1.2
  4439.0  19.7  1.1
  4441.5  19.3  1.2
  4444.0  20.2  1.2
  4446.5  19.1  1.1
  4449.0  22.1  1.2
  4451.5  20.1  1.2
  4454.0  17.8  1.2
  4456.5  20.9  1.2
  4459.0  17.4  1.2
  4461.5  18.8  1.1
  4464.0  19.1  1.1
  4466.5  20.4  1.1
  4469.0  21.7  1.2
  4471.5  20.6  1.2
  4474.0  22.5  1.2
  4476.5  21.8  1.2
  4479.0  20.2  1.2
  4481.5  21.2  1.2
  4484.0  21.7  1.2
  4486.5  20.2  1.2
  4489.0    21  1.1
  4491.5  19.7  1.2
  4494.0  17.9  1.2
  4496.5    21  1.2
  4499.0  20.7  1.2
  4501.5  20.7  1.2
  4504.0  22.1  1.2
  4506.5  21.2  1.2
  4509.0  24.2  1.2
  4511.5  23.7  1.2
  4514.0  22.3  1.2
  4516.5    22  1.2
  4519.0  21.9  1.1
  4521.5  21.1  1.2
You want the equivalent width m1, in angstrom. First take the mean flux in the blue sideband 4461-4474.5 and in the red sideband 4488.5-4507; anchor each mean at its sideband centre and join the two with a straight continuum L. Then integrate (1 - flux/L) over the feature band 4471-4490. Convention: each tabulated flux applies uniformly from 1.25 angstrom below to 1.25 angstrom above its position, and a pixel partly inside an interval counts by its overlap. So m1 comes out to -0.6 angstrom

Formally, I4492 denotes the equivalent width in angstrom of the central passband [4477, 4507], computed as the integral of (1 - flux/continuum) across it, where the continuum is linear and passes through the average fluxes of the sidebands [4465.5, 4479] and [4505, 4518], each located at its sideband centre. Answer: 1.8 angstrom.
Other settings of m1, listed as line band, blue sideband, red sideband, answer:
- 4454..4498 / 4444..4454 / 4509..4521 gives 1.7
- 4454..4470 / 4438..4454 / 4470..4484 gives 0.9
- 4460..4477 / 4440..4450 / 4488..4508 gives -0.2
